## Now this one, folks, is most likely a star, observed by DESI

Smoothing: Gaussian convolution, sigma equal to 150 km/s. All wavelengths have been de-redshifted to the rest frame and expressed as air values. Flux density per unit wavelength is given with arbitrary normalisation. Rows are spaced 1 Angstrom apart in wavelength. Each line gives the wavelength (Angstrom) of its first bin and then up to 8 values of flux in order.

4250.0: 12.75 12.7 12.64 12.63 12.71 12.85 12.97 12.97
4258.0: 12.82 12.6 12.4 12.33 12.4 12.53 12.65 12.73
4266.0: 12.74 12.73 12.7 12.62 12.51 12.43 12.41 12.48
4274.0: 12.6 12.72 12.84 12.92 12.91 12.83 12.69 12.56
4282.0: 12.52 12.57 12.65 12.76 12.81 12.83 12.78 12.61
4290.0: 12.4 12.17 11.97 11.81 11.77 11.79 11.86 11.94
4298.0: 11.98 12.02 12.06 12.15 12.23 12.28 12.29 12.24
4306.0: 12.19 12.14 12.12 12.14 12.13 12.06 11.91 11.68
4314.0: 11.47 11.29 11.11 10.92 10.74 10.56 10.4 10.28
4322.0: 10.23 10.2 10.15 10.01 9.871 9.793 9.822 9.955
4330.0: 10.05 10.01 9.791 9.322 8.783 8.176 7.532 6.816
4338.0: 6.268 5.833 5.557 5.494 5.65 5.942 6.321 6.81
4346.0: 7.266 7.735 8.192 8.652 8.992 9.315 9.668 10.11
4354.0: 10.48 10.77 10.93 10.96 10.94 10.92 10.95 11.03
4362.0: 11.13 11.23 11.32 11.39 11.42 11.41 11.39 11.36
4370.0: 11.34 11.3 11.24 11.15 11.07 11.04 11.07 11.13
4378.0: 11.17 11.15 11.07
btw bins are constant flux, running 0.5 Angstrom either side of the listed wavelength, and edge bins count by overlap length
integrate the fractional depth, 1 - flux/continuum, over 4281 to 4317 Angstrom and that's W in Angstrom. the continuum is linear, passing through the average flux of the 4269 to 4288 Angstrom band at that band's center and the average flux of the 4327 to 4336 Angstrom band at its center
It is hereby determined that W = -2.3 Angstrom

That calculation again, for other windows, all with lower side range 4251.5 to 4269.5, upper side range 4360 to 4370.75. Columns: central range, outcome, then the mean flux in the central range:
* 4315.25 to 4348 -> 8.6 Angstrom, 8.68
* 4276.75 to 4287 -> -0.3 Angstrom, 12.7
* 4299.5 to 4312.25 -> -0.1 Angstrom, 12.2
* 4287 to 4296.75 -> 0.1 Angstrom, 12.2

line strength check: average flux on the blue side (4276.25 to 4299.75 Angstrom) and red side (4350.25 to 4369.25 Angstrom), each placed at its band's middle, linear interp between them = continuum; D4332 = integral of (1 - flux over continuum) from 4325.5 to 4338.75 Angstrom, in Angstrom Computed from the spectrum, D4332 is 3.0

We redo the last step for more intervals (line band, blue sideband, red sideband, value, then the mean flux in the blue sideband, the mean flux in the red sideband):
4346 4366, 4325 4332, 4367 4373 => 1.2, 9.91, 11.3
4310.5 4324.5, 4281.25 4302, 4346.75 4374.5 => 0.9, 12.3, 10.6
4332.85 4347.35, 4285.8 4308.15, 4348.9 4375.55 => 5.7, 12.2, 10.8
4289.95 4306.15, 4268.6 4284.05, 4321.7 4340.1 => -1.3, 12.6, 8.91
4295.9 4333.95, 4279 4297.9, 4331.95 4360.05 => -2.1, 12.4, 8.36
